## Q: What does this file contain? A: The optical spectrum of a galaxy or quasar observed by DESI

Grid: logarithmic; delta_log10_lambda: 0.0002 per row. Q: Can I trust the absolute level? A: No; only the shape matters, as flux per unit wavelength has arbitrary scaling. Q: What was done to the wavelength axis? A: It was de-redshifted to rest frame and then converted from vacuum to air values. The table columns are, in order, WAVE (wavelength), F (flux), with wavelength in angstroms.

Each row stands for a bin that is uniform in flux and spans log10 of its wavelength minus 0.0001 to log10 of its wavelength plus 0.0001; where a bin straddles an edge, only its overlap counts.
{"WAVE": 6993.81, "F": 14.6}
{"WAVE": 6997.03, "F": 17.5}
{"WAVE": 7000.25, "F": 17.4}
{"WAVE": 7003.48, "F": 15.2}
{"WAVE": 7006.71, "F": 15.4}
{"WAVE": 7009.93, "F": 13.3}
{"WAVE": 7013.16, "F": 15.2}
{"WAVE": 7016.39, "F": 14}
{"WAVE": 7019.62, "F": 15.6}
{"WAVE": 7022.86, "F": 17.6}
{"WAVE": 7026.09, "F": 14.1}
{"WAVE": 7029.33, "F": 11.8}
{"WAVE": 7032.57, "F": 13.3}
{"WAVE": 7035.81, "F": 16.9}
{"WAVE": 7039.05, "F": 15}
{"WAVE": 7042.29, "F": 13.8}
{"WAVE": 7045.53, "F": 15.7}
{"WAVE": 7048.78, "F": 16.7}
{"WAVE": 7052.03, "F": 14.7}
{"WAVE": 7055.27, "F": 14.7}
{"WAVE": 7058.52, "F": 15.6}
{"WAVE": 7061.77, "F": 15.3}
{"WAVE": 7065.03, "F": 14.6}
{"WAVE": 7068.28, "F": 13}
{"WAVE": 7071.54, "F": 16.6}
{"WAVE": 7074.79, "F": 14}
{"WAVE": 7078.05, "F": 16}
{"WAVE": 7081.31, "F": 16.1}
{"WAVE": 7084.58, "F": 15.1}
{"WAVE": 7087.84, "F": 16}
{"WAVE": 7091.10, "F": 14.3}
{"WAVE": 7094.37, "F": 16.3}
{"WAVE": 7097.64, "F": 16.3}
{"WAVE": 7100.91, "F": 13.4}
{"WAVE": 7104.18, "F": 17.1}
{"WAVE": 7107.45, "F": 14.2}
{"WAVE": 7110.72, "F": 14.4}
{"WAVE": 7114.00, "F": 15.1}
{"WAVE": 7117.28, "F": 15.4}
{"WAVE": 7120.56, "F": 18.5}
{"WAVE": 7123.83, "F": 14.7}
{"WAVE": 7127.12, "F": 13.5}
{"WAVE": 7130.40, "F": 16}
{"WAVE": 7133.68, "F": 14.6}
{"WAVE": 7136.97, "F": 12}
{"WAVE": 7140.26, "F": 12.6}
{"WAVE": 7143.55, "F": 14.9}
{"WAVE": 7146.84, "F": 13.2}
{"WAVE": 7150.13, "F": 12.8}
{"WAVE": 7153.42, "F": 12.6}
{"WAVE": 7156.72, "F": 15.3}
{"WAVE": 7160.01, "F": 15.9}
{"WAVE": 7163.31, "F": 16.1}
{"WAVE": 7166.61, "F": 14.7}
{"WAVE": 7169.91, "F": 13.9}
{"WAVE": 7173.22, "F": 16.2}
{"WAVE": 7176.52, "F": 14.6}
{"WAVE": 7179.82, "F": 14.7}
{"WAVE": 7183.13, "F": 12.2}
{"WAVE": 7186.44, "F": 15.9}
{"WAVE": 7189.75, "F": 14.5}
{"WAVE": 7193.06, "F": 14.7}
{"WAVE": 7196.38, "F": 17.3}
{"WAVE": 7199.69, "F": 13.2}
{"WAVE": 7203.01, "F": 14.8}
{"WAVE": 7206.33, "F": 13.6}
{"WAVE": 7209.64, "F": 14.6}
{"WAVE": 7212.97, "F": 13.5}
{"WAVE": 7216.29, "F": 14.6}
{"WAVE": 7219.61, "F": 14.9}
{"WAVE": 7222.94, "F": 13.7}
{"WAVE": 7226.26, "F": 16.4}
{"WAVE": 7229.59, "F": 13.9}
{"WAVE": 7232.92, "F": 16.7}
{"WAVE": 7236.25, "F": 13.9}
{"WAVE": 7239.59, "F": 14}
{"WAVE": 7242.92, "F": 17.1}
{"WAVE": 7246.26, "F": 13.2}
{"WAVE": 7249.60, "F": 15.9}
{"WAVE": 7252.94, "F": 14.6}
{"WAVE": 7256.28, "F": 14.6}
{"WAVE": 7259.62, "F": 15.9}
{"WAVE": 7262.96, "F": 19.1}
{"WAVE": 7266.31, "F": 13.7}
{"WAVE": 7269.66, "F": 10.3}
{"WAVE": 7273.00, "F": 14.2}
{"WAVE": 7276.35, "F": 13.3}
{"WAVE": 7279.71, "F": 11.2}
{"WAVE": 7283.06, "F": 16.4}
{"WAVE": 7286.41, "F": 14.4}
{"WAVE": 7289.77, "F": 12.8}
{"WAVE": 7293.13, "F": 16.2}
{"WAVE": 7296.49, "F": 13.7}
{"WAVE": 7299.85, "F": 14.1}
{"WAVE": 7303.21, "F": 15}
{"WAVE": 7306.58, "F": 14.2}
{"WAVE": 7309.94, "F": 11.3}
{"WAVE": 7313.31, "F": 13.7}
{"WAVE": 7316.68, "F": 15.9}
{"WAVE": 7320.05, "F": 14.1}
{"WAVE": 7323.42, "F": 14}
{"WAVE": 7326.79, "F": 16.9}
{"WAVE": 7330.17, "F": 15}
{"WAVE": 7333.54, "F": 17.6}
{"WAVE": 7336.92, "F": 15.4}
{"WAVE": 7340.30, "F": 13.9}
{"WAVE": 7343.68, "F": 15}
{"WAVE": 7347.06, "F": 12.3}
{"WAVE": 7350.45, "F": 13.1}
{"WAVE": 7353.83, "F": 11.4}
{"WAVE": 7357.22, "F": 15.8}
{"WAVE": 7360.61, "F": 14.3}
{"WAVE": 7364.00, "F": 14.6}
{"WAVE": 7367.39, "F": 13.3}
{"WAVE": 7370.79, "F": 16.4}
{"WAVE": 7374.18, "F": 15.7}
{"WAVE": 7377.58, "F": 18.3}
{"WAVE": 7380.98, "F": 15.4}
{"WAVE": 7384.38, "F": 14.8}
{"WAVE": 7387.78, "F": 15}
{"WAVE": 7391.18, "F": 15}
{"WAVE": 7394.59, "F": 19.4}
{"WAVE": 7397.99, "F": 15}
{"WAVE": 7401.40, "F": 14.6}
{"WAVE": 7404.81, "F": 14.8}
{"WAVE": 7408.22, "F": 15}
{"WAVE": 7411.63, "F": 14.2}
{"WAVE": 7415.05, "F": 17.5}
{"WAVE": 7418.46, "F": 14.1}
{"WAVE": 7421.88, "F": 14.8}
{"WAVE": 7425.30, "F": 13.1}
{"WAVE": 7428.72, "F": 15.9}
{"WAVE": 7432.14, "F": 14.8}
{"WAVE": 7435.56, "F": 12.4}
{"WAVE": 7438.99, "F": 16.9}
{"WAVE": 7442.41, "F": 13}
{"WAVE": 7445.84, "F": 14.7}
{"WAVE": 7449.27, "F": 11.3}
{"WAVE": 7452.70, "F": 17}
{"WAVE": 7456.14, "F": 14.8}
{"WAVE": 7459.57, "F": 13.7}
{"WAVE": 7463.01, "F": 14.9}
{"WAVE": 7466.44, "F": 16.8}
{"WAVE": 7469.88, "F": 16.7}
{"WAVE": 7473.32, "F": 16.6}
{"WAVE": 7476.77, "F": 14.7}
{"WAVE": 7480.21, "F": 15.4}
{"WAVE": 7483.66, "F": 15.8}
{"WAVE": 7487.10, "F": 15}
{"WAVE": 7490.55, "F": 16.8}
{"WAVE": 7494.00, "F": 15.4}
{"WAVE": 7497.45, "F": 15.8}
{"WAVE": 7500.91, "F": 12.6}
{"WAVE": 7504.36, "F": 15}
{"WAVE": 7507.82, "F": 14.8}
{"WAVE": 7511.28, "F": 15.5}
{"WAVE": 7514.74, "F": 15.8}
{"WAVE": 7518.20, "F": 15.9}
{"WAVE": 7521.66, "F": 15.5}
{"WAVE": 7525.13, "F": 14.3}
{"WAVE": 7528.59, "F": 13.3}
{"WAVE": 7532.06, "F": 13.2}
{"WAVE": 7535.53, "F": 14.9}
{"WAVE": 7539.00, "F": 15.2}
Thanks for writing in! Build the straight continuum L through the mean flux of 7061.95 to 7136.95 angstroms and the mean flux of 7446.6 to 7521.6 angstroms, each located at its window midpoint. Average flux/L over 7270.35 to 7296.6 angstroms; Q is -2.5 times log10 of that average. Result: 0.10 mag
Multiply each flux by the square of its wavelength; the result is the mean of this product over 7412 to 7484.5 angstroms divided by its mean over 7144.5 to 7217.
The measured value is 1.1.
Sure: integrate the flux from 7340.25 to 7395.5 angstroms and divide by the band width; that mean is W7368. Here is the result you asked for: 14.9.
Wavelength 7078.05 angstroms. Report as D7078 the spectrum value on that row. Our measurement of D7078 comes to 16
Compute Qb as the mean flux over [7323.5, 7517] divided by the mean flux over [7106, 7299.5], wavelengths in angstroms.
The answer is 1.0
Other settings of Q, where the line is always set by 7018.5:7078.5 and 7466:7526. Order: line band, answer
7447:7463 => 0.08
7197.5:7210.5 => 0.07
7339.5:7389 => 0.05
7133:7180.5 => 0.06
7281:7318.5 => 0.07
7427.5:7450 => 0.09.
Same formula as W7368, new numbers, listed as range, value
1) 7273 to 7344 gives 14.5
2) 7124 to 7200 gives 14.4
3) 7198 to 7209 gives 14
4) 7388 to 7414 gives 15.5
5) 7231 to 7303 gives 14.5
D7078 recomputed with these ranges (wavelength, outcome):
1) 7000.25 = 17.4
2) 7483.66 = 15.8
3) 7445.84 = 14.7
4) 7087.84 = 16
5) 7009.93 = 13.3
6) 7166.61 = 14.7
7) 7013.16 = 15.2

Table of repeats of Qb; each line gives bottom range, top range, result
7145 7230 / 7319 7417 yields 1.04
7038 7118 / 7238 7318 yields 0.95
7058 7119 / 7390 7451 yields 0.97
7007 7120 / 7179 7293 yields 0.96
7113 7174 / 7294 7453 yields 1.01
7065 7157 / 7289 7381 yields 0.99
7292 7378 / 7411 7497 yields 1.03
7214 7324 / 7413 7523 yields 1.04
